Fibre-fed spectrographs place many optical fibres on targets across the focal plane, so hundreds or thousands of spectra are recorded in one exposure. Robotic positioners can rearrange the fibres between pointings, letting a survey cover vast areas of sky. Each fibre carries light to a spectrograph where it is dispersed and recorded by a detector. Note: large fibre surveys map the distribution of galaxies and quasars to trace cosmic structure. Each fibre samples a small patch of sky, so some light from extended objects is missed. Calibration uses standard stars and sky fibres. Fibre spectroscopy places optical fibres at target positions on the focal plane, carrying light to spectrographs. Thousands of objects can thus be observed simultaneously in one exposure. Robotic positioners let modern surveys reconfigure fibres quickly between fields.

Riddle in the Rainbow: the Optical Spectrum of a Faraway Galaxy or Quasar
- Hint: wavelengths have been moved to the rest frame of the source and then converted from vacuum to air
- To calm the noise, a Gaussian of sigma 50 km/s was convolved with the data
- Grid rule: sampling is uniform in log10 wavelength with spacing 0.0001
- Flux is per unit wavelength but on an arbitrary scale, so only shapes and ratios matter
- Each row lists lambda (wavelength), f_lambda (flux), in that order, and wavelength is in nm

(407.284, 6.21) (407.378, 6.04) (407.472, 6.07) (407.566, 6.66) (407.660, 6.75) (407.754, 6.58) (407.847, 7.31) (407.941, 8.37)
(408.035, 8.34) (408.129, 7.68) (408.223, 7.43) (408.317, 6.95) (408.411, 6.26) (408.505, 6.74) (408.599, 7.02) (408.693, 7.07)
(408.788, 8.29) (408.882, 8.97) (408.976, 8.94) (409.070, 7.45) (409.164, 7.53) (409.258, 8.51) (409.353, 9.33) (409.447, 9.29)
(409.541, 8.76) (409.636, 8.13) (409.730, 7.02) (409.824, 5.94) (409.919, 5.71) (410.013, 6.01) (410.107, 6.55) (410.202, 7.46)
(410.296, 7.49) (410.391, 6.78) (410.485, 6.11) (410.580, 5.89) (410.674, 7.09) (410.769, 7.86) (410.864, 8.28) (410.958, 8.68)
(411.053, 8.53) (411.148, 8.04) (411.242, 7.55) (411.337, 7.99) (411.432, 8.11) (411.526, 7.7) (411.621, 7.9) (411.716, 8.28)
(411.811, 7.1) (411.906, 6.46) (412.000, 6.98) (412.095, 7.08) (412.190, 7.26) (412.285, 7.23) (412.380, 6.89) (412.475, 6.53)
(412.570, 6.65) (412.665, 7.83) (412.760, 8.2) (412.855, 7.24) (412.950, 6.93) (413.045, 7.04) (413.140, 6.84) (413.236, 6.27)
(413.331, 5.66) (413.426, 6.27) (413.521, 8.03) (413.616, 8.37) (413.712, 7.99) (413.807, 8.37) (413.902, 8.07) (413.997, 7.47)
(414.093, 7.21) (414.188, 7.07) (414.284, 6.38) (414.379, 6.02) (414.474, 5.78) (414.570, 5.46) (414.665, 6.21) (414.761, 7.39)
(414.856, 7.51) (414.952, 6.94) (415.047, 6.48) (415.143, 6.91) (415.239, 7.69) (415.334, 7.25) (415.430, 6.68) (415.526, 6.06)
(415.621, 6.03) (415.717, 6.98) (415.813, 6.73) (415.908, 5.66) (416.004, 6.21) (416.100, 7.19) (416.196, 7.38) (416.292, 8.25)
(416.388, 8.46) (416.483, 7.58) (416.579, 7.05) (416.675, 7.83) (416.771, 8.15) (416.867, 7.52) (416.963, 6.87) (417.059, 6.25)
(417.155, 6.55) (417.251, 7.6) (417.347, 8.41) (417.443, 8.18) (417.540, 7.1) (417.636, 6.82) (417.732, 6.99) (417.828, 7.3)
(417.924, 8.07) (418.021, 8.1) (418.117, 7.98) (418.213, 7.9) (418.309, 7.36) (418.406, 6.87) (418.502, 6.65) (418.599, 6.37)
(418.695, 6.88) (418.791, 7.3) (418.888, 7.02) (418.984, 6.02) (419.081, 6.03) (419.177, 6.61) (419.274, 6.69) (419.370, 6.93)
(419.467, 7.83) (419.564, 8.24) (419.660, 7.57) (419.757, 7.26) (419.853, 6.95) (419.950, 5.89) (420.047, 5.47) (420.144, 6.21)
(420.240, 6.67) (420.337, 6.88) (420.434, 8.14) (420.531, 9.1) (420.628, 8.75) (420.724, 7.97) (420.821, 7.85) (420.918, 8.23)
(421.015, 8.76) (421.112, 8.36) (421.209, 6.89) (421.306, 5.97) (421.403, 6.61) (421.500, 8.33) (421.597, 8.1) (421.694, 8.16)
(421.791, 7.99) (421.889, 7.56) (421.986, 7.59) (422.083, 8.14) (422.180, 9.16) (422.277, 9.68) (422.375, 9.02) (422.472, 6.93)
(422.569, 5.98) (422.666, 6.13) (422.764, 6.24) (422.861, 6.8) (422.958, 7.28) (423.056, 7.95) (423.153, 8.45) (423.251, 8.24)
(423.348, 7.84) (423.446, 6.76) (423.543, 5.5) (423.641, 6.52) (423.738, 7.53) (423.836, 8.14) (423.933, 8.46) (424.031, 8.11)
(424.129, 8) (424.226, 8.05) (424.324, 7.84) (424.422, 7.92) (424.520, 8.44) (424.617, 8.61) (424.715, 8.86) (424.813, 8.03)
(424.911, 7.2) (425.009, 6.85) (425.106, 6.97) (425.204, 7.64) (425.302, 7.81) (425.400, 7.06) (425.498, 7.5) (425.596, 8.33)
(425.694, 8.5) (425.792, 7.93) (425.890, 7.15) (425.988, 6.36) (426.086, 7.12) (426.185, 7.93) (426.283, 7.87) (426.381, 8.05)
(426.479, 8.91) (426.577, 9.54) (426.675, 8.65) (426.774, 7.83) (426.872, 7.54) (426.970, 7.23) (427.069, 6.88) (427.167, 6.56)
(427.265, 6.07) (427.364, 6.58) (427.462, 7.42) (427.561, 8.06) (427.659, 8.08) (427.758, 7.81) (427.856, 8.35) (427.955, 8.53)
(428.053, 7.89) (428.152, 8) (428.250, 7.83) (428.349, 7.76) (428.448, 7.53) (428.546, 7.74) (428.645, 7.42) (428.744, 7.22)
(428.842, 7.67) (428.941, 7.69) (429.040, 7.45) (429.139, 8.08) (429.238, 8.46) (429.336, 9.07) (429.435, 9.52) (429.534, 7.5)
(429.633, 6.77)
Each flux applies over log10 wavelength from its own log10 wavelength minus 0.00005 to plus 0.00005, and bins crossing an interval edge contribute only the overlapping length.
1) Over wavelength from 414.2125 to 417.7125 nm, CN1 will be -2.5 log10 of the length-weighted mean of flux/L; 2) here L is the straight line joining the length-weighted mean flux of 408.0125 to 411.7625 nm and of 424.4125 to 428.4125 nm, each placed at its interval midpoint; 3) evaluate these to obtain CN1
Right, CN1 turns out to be 0.10 mag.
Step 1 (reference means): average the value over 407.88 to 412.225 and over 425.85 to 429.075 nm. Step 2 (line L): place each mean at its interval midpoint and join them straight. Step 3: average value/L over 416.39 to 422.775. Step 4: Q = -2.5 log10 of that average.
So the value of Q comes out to 0.029 mag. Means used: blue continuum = 7.54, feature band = 7.4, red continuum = 7.66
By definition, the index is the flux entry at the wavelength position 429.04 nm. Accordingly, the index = 7.45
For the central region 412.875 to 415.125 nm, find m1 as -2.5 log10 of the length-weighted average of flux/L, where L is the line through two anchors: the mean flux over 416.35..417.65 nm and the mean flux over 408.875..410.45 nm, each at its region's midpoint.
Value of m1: 0.09 mag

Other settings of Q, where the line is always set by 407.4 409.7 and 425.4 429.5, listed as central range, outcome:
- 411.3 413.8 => 0.06 mag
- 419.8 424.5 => 0.03 mag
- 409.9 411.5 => 0.05 mag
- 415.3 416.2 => 0.17 mag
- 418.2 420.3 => 0.14 mag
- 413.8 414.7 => 0.14 mag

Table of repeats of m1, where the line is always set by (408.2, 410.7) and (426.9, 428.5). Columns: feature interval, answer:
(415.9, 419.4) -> 0.034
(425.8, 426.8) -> -0.058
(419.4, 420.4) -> 0.083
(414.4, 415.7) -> 0.120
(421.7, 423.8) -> -0.002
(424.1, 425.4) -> -0.046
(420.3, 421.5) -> -0.050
